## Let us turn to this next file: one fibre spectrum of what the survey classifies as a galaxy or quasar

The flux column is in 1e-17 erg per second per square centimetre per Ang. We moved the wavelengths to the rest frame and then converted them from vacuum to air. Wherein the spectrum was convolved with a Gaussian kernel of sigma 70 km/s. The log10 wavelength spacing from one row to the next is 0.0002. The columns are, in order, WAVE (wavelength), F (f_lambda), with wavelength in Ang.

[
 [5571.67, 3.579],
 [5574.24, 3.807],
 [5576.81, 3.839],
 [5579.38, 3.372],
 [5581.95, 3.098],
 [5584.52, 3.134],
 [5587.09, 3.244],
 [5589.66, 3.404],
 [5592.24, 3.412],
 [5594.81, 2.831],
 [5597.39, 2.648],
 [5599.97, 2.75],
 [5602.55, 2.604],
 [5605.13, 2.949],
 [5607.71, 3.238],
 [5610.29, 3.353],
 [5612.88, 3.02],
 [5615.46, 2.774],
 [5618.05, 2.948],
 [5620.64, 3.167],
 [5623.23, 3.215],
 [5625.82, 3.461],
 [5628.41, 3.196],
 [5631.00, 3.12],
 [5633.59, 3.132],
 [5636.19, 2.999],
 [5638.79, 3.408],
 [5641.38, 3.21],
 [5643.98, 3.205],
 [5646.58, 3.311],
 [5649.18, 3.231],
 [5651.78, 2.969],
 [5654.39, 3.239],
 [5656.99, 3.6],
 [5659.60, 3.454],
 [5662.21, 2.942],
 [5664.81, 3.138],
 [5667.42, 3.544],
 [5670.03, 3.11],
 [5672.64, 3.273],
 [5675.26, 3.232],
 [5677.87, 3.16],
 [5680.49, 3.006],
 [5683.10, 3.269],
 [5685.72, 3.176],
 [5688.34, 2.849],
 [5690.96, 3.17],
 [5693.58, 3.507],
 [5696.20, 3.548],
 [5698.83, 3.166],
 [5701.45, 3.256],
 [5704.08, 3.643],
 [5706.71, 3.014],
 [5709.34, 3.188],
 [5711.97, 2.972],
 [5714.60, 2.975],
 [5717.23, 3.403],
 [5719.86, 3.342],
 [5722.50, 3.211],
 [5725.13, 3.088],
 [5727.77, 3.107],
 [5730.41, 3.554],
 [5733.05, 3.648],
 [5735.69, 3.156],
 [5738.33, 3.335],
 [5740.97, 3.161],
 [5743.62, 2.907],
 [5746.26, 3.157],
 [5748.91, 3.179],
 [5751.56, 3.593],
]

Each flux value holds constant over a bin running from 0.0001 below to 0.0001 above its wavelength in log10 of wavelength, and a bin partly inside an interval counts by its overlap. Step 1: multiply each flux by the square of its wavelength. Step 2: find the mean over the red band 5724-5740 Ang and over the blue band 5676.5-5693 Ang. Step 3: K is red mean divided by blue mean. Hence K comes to 1.08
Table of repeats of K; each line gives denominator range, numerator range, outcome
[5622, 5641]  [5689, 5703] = 1.05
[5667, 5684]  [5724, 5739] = 1.05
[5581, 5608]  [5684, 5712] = 1.11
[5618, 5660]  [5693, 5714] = 1.03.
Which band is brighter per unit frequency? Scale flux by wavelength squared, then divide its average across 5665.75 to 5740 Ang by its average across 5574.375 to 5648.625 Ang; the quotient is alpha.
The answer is 1.1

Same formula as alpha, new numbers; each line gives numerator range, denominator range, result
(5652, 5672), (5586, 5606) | 1.12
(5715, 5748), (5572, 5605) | 1.07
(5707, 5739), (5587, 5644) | 1.09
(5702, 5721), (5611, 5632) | 1.07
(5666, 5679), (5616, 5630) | 1.05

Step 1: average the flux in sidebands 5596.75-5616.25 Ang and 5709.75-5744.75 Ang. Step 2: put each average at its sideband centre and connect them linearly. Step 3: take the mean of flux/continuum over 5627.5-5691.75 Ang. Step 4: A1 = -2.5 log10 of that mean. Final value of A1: -0.05 mag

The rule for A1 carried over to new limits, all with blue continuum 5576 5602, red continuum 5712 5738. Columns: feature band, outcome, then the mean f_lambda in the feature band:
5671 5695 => 0.01 mag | 3.18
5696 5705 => -0.04 mag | 3.37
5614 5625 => 0.04 mag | 3.04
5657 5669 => -0.03 mag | 3.3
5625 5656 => -0.01 mag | 3.21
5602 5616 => 0.05 mag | 3.02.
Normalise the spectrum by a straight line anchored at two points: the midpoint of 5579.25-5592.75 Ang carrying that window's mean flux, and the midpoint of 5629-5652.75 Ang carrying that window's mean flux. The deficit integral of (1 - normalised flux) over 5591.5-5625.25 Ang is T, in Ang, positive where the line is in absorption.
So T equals 2.4 Ang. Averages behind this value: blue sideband 3.26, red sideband 3.18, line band 3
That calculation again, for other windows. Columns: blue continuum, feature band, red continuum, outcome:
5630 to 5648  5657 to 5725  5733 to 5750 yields -0.7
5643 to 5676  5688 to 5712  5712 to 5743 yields -0.1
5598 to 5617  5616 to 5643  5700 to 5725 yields -1.6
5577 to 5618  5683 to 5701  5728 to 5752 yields -0.2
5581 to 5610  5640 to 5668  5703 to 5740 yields -1.0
